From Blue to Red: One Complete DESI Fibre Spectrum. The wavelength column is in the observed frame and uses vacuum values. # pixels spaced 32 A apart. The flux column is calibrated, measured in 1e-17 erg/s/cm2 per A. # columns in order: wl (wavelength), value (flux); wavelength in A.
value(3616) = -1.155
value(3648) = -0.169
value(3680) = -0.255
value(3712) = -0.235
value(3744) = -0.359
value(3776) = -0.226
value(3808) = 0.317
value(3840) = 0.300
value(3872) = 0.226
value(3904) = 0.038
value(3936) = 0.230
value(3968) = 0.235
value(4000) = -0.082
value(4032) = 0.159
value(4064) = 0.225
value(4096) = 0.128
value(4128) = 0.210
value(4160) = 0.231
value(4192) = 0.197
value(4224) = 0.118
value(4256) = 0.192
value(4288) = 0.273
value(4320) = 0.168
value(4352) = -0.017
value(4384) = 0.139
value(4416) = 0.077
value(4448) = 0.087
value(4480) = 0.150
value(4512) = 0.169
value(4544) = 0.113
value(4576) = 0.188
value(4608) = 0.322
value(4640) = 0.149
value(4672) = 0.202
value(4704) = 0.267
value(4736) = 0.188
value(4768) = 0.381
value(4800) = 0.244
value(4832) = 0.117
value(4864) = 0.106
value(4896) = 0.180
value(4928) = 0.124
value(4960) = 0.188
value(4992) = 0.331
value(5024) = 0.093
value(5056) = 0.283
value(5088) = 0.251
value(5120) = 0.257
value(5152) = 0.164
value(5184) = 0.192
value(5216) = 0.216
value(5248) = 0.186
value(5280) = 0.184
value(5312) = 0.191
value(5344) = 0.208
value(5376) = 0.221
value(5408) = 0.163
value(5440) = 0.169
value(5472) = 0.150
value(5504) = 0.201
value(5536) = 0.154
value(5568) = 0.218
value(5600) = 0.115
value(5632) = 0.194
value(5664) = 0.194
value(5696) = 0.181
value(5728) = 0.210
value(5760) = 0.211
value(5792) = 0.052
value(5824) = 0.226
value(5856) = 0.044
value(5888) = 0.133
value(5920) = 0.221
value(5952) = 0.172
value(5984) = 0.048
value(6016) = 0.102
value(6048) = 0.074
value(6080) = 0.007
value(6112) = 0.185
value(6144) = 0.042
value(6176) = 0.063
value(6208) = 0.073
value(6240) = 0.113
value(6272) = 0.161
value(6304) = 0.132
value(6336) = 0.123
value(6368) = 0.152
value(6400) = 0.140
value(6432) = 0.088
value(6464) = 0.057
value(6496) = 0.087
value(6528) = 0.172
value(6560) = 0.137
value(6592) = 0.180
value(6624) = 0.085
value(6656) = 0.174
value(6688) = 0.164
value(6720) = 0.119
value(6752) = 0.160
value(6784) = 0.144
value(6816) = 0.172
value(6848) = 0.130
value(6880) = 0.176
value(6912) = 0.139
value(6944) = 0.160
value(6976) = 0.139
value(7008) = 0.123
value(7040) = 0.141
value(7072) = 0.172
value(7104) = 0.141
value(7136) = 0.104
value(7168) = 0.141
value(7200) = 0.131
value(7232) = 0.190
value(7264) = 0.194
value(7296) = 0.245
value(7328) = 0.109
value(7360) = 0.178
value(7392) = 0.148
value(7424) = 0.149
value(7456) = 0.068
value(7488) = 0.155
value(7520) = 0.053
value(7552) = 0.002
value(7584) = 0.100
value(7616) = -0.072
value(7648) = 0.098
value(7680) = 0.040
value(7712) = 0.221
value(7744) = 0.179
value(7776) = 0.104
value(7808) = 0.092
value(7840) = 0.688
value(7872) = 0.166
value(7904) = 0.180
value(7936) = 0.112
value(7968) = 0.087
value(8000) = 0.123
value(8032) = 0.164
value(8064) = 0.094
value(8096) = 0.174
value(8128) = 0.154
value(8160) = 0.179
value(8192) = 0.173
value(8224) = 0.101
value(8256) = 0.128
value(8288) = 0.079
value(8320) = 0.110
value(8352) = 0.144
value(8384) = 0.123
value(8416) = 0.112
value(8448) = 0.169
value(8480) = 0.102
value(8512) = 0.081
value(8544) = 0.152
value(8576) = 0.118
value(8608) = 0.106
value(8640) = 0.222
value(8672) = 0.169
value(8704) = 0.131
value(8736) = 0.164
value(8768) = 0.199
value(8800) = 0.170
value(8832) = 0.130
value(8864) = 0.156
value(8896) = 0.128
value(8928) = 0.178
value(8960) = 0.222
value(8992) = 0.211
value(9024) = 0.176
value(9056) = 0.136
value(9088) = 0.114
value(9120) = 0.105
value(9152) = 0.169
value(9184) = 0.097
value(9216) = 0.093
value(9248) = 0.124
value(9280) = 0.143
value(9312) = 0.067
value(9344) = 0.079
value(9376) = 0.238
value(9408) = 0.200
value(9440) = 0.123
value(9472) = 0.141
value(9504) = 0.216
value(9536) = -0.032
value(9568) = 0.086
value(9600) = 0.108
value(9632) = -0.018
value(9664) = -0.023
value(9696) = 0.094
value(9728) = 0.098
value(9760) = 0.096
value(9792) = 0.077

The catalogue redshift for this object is 1.105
